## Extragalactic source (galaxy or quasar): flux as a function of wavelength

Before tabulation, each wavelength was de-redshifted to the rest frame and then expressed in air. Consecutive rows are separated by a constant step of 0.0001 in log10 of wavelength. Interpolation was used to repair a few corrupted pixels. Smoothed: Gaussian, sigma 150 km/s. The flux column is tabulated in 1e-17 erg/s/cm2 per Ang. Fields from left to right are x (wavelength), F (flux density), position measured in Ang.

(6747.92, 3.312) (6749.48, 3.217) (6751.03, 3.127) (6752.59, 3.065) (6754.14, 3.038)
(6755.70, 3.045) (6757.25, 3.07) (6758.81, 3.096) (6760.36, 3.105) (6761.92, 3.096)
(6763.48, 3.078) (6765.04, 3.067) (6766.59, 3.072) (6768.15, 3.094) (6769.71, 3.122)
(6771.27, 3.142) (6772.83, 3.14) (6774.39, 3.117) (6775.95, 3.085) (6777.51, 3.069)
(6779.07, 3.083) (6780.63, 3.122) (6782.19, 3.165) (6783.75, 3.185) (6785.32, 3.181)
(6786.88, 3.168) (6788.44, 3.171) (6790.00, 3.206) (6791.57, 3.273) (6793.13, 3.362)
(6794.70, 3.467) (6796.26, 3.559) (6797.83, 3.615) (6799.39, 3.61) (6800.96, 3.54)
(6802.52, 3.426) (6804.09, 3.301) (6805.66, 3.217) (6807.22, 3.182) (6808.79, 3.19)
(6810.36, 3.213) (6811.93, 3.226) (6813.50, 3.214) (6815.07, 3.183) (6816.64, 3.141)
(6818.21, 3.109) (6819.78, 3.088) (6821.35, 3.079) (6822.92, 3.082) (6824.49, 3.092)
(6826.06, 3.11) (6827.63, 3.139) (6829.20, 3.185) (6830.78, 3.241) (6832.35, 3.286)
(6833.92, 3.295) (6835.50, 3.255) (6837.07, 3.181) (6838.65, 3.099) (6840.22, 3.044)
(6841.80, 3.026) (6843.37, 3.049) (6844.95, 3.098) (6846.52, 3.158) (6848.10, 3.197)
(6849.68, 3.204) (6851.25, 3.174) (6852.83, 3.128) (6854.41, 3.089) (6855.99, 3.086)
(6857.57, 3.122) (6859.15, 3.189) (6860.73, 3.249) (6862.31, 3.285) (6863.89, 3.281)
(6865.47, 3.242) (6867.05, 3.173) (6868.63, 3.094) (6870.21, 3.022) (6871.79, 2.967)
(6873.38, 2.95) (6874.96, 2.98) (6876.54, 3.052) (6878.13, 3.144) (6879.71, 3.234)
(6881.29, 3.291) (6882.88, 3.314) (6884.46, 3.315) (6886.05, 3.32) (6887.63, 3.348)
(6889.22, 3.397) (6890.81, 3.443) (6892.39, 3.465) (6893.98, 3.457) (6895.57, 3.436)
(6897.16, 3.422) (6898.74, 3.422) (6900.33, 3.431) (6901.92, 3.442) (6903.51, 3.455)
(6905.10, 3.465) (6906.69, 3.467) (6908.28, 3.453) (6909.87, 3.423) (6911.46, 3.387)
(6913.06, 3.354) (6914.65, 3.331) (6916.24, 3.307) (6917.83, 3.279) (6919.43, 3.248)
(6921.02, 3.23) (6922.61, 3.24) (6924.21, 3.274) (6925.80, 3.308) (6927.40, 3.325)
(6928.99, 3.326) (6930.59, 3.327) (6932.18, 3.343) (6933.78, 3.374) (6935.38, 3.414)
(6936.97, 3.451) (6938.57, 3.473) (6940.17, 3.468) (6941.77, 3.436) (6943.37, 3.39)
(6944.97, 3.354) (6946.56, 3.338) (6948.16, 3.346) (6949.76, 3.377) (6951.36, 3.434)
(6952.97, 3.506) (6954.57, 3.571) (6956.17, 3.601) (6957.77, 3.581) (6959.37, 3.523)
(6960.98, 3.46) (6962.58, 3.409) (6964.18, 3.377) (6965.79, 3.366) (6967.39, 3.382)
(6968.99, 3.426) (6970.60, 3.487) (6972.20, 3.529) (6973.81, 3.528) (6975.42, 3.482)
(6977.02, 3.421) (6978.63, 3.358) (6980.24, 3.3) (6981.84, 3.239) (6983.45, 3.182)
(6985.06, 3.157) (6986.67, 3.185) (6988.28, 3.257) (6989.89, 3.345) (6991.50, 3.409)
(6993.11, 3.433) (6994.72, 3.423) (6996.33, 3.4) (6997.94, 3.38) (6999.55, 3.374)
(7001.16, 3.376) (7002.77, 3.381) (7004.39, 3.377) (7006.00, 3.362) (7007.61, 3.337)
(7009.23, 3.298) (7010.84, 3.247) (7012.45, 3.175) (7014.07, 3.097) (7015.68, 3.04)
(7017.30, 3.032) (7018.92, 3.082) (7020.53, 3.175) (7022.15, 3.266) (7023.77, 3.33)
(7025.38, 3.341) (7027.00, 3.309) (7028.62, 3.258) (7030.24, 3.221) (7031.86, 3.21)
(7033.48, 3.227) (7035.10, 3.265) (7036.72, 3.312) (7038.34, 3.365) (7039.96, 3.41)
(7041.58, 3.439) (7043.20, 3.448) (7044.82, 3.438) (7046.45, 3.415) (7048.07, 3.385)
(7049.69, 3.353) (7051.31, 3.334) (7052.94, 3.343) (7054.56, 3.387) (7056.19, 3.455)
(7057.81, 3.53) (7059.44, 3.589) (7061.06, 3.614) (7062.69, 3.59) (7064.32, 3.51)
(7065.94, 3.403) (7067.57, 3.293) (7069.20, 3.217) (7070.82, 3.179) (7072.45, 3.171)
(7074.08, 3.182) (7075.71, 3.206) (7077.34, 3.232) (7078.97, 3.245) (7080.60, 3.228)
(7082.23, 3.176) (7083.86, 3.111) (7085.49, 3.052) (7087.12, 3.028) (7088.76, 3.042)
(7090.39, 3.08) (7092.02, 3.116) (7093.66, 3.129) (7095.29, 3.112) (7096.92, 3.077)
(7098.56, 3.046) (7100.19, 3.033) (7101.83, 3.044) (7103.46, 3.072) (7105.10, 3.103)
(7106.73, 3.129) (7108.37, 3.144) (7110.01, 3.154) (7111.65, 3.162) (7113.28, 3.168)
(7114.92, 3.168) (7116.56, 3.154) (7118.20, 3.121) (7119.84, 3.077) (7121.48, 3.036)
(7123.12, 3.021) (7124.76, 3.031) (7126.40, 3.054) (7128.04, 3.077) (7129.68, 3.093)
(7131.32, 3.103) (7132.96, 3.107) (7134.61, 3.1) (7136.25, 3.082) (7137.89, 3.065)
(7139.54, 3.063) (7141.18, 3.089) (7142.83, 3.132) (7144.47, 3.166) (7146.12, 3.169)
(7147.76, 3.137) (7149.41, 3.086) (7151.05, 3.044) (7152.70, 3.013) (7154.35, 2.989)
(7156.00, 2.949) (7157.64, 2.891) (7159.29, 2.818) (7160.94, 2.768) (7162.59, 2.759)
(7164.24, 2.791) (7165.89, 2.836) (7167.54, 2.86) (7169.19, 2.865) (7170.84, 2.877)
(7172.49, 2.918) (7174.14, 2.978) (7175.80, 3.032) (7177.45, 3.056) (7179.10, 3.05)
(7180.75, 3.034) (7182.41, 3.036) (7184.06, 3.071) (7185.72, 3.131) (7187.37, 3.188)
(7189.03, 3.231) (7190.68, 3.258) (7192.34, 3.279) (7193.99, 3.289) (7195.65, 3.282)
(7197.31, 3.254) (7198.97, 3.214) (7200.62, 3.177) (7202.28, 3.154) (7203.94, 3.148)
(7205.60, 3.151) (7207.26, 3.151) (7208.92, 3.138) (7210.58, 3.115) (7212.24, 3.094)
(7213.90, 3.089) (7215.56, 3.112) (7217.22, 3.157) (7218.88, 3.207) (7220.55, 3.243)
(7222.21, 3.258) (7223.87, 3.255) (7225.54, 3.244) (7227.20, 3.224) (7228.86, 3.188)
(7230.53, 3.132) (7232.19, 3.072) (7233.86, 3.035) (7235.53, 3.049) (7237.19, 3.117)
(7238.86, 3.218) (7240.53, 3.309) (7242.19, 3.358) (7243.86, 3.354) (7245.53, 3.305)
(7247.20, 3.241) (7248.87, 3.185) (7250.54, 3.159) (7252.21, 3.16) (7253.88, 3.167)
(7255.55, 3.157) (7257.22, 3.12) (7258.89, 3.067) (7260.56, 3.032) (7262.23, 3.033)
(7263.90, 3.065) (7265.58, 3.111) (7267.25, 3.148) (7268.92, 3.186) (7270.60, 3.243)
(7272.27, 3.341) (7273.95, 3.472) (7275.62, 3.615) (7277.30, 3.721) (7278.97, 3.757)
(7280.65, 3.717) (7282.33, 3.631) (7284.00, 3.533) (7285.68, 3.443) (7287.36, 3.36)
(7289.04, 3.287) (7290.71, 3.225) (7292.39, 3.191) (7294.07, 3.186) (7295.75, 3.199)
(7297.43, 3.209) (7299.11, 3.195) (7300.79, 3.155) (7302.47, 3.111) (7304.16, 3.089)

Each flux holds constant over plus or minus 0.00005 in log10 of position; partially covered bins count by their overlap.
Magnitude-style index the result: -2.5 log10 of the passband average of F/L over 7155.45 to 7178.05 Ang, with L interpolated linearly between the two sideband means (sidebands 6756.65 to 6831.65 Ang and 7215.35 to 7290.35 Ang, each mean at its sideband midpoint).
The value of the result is 0.13 mag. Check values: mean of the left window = 3.2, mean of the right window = 3.26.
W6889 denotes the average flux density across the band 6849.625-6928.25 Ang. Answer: 3.28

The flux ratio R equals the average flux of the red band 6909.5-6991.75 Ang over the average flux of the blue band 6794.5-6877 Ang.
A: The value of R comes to 1.1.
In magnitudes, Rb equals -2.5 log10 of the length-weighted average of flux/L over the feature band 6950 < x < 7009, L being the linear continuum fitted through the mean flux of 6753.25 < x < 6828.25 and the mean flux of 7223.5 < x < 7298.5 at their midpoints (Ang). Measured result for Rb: -0.06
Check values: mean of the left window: 3.19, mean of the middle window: 3.4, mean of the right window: 3.26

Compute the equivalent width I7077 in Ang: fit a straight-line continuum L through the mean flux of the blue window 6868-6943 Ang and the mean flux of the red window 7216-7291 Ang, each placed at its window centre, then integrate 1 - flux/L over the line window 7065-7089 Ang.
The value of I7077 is 0.8 Ang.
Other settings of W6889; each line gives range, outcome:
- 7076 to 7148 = 3.11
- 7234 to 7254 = 3.21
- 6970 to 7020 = 3.31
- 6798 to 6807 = 3.42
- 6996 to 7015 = 3.31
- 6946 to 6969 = 3.45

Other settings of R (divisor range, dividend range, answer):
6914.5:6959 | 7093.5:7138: 0.92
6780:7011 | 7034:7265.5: 0.96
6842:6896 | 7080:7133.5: 0.97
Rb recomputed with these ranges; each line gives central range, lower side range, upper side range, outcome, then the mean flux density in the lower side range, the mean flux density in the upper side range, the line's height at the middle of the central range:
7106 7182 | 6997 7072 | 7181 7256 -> 0.07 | 3.33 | 3.18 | 3.24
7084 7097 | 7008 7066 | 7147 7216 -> 0.05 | 3.33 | 3.05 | 3.23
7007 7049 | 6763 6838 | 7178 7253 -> -0.03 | 3.21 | 3.18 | 3.19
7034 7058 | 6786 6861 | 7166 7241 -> -0.07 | 3.21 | 3.13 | 3.16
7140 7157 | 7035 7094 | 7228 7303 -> 0.07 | 3.31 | 3.26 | 3.29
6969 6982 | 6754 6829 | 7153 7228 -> -0.09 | 3.19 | 3.08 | 3.14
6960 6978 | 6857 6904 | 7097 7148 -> -0.08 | 3.26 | 3.1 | 3.2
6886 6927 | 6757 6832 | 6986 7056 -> -0.04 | 3.2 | 3.31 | 3.25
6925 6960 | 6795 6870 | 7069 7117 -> -0.08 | 3.21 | 3.13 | 3.18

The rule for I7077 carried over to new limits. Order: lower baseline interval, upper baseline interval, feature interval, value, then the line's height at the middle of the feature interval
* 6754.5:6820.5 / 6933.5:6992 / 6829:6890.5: 2.1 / 3.29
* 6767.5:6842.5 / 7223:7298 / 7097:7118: 0.9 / 3.25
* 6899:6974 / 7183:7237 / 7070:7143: 3.4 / 3.26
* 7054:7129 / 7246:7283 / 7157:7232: 3.6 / 3.25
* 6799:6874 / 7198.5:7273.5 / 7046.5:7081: -2.0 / 3.17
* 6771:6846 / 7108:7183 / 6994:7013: -1.5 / 3.1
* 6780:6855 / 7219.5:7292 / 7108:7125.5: 0.7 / 3.25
